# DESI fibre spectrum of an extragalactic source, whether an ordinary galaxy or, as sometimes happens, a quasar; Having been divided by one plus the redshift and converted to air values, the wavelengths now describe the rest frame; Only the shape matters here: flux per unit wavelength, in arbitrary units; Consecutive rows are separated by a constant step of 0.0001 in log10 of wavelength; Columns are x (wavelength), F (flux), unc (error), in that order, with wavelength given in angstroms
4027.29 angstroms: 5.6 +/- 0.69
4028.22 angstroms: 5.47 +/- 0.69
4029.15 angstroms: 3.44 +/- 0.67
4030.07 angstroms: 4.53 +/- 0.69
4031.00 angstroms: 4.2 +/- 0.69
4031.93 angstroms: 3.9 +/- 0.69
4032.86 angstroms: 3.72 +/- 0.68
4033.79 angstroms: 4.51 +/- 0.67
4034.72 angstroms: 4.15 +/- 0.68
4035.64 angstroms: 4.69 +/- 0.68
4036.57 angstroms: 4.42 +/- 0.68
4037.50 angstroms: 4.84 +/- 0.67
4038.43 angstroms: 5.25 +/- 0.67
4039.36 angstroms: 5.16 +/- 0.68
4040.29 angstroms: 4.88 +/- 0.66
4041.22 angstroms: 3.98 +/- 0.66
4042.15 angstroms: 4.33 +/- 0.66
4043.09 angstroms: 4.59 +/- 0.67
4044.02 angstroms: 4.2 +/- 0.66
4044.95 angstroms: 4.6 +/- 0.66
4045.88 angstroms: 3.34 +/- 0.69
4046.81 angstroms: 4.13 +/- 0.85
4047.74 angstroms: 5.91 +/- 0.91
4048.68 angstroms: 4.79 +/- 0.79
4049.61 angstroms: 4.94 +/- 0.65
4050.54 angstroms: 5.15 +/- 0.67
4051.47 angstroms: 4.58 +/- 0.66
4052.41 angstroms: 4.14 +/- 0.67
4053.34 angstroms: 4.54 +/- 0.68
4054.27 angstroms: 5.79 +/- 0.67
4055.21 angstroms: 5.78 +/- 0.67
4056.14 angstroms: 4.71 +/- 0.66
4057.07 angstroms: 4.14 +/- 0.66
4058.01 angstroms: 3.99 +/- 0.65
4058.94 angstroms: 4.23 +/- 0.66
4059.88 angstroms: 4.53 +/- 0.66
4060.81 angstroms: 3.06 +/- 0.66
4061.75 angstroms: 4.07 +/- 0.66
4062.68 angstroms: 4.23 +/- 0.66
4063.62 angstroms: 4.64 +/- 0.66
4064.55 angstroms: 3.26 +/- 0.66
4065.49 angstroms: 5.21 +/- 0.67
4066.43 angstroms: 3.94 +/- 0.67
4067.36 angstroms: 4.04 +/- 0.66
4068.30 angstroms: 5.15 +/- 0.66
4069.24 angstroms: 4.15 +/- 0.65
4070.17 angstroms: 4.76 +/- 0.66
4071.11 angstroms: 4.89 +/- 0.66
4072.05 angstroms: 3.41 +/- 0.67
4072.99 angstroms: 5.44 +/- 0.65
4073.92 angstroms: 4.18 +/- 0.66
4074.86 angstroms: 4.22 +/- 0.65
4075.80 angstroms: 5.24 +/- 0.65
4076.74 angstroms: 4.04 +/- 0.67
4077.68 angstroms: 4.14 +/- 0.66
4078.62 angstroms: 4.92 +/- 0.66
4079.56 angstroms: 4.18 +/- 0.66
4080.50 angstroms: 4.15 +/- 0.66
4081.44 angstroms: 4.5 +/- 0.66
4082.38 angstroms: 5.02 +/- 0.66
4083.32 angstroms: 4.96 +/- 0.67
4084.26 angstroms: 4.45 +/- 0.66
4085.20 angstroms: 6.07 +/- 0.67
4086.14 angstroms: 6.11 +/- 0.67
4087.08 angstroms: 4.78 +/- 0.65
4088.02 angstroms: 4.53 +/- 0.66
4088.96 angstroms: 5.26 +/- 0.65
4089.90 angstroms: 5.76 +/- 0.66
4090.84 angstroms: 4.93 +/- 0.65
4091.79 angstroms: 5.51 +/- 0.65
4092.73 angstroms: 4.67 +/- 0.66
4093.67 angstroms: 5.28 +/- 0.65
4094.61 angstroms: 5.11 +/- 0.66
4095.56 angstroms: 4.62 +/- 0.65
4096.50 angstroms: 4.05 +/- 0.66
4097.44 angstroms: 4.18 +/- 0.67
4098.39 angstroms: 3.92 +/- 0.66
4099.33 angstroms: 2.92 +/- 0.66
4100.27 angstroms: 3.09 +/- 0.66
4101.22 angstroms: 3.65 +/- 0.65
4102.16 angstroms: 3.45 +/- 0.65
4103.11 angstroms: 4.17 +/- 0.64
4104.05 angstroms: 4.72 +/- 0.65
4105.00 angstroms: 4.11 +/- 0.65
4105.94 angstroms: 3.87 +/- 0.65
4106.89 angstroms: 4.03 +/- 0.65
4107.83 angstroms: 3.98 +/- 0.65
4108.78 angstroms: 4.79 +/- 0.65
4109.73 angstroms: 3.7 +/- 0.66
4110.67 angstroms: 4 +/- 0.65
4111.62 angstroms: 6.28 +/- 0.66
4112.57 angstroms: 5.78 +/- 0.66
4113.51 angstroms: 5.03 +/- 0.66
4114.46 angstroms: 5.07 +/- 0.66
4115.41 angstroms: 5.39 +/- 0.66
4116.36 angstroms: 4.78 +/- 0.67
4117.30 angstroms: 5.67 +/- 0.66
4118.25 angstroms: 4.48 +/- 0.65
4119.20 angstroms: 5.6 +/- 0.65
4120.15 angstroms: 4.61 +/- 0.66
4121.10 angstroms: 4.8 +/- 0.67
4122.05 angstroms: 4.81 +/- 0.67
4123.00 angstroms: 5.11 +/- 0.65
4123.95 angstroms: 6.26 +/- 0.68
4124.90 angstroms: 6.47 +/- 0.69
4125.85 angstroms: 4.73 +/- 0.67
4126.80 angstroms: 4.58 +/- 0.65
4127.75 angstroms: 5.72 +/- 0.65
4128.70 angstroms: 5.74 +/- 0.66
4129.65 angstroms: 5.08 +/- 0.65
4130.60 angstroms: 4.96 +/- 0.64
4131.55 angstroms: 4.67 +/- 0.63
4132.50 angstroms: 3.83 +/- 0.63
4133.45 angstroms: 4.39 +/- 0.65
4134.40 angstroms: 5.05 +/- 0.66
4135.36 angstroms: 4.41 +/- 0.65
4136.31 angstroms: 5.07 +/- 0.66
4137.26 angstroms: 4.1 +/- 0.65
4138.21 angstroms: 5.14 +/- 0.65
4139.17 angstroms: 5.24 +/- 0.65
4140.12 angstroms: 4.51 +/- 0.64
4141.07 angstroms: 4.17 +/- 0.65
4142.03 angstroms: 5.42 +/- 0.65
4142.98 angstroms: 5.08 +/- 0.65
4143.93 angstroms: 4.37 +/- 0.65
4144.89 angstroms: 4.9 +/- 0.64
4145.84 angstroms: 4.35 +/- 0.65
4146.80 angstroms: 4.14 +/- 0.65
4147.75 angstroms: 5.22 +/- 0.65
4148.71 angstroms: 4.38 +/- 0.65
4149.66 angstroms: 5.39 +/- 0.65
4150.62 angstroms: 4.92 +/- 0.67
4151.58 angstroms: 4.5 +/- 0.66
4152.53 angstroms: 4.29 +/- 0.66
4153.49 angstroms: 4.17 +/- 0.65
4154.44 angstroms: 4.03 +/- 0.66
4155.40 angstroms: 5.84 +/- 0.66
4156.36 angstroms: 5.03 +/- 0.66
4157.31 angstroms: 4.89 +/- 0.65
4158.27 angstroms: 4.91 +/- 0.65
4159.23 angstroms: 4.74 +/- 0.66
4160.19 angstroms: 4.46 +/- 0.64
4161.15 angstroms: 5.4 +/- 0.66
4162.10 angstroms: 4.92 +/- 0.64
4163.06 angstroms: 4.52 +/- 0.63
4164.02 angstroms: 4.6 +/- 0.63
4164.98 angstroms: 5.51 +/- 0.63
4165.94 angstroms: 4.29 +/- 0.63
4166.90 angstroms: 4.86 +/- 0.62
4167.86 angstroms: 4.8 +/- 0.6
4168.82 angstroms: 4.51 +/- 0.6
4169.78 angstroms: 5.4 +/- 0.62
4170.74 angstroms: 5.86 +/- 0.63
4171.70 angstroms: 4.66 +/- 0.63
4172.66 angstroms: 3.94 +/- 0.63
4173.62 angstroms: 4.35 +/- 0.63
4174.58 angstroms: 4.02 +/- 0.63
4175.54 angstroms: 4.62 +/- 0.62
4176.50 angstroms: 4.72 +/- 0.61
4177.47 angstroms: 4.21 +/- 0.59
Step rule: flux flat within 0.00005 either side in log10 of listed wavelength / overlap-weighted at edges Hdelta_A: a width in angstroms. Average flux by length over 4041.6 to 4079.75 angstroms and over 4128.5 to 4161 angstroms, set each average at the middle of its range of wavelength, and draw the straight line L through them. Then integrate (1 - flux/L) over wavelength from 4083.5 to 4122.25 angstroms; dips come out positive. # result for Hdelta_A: -0.6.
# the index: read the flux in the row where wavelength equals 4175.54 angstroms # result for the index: 4.62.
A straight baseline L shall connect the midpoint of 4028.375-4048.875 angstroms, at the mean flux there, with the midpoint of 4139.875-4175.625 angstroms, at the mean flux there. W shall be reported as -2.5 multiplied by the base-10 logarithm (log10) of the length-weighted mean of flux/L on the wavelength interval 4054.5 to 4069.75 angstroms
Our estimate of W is 0.039 mag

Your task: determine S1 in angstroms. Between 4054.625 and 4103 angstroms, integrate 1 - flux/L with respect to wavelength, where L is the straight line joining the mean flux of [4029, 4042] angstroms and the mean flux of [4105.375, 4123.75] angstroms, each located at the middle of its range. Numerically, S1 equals 1.6 angstroms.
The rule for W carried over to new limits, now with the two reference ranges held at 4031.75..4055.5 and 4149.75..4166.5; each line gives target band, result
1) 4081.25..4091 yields -0.104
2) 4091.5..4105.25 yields 0.118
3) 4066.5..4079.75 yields 0.046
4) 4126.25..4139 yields -0.021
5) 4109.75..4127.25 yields -0.094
